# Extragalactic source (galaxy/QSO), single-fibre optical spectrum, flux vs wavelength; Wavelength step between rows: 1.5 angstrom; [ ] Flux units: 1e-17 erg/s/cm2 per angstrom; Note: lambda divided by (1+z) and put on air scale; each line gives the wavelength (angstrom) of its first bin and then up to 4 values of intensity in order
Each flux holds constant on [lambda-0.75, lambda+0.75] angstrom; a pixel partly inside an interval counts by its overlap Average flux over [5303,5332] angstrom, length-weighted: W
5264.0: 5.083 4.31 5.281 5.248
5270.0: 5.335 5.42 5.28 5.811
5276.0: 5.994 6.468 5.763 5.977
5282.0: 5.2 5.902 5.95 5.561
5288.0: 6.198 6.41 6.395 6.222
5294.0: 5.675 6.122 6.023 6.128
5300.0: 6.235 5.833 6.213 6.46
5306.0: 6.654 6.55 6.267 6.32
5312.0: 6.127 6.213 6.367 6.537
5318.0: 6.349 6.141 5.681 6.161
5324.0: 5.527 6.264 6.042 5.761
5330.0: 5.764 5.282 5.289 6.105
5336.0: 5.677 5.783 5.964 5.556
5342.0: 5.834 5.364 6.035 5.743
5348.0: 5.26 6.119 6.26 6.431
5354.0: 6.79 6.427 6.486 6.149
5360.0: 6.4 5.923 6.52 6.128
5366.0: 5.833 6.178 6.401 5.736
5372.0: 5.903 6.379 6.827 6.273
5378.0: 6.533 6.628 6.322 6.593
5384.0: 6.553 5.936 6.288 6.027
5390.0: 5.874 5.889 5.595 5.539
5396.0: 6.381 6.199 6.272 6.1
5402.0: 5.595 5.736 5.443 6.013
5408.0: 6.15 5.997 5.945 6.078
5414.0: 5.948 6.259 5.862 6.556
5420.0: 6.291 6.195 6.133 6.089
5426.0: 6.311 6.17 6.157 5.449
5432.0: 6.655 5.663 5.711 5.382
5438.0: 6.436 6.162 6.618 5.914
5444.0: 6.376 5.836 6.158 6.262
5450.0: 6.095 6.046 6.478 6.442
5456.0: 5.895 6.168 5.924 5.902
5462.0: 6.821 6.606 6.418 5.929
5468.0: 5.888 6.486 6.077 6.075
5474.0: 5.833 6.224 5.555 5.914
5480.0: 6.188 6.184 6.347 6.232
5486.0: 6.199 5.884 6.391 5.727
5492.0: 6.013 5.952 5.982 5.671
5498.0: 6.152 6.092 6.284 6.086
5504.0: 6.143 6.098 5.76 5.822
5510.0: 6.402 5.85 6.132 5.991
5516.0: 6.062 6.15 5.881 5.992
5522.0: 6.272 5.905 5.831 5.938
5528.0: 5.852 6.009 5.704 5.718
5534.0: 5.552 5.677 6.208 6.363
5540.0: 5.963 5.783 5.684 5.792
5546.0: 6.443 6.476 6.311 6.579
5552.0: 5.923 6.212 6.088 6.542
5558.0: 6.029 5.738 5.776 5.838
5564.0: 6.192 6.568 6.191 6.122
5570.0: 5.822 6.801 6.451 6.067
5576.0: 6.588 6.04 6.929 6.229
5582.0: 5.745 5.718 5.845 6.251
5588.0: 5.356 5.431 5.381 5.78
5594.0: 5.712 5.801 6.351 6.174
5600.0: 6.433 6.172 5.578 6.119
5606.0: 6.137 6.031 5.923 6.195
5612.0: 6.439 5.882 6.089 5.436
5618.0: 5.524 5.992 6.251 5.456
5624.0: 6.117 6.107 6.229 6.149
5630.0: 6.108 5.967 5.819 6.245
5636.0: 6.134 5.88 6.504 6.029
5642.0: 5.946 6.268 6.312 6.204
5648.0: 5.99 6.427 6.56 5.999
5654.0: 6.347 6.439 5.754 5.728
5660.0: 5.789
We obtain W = 6.14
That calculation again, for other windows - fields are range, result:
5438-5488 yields 6.16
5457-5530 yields 6.07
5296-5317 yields 6.28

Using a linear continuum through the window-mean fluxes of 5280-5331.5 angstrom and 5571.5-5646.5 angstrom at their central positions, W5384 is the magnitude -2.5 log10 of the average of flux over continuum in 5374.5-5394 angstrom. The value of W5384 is -0.03 mag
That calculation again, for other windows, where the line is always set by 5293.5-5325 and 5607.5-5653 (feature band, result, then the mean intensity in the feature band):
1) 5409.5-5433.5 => 0.00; 6.12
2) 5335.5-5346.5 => 0.08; 5.75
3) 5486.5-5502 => 0.02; 6.02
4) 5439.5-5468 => -0.01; 6.21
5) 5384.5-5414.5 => 0.03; 5.96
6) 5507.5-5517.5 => 0.01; 6.04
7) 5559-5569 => 0.00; 6.07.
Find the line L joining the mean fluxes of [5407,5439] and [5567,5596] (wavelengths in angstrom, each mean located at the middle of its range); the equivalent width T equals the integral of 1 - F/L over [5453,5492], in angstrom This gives -0.6 angstrom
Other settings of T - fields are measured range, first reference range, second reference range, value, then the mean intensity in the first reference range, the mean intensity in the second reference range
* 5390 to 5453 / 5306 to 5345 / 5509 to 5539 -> -0.8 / 5.97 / 5.97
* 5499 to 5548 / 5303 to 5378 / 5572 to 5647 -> 0.5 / 6.09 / 6.03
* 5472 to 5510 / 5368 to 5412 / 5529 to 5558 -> 0.2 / 6.11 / 6.05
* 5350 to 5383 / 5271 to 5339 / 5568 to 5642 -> -1.7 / 6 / 6.03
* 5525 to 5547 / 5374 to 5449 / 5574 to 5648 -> 0.5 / 6.11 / 6.02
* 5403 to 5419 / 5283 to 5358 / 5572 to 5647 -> 0.1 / 6.05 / 6.03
